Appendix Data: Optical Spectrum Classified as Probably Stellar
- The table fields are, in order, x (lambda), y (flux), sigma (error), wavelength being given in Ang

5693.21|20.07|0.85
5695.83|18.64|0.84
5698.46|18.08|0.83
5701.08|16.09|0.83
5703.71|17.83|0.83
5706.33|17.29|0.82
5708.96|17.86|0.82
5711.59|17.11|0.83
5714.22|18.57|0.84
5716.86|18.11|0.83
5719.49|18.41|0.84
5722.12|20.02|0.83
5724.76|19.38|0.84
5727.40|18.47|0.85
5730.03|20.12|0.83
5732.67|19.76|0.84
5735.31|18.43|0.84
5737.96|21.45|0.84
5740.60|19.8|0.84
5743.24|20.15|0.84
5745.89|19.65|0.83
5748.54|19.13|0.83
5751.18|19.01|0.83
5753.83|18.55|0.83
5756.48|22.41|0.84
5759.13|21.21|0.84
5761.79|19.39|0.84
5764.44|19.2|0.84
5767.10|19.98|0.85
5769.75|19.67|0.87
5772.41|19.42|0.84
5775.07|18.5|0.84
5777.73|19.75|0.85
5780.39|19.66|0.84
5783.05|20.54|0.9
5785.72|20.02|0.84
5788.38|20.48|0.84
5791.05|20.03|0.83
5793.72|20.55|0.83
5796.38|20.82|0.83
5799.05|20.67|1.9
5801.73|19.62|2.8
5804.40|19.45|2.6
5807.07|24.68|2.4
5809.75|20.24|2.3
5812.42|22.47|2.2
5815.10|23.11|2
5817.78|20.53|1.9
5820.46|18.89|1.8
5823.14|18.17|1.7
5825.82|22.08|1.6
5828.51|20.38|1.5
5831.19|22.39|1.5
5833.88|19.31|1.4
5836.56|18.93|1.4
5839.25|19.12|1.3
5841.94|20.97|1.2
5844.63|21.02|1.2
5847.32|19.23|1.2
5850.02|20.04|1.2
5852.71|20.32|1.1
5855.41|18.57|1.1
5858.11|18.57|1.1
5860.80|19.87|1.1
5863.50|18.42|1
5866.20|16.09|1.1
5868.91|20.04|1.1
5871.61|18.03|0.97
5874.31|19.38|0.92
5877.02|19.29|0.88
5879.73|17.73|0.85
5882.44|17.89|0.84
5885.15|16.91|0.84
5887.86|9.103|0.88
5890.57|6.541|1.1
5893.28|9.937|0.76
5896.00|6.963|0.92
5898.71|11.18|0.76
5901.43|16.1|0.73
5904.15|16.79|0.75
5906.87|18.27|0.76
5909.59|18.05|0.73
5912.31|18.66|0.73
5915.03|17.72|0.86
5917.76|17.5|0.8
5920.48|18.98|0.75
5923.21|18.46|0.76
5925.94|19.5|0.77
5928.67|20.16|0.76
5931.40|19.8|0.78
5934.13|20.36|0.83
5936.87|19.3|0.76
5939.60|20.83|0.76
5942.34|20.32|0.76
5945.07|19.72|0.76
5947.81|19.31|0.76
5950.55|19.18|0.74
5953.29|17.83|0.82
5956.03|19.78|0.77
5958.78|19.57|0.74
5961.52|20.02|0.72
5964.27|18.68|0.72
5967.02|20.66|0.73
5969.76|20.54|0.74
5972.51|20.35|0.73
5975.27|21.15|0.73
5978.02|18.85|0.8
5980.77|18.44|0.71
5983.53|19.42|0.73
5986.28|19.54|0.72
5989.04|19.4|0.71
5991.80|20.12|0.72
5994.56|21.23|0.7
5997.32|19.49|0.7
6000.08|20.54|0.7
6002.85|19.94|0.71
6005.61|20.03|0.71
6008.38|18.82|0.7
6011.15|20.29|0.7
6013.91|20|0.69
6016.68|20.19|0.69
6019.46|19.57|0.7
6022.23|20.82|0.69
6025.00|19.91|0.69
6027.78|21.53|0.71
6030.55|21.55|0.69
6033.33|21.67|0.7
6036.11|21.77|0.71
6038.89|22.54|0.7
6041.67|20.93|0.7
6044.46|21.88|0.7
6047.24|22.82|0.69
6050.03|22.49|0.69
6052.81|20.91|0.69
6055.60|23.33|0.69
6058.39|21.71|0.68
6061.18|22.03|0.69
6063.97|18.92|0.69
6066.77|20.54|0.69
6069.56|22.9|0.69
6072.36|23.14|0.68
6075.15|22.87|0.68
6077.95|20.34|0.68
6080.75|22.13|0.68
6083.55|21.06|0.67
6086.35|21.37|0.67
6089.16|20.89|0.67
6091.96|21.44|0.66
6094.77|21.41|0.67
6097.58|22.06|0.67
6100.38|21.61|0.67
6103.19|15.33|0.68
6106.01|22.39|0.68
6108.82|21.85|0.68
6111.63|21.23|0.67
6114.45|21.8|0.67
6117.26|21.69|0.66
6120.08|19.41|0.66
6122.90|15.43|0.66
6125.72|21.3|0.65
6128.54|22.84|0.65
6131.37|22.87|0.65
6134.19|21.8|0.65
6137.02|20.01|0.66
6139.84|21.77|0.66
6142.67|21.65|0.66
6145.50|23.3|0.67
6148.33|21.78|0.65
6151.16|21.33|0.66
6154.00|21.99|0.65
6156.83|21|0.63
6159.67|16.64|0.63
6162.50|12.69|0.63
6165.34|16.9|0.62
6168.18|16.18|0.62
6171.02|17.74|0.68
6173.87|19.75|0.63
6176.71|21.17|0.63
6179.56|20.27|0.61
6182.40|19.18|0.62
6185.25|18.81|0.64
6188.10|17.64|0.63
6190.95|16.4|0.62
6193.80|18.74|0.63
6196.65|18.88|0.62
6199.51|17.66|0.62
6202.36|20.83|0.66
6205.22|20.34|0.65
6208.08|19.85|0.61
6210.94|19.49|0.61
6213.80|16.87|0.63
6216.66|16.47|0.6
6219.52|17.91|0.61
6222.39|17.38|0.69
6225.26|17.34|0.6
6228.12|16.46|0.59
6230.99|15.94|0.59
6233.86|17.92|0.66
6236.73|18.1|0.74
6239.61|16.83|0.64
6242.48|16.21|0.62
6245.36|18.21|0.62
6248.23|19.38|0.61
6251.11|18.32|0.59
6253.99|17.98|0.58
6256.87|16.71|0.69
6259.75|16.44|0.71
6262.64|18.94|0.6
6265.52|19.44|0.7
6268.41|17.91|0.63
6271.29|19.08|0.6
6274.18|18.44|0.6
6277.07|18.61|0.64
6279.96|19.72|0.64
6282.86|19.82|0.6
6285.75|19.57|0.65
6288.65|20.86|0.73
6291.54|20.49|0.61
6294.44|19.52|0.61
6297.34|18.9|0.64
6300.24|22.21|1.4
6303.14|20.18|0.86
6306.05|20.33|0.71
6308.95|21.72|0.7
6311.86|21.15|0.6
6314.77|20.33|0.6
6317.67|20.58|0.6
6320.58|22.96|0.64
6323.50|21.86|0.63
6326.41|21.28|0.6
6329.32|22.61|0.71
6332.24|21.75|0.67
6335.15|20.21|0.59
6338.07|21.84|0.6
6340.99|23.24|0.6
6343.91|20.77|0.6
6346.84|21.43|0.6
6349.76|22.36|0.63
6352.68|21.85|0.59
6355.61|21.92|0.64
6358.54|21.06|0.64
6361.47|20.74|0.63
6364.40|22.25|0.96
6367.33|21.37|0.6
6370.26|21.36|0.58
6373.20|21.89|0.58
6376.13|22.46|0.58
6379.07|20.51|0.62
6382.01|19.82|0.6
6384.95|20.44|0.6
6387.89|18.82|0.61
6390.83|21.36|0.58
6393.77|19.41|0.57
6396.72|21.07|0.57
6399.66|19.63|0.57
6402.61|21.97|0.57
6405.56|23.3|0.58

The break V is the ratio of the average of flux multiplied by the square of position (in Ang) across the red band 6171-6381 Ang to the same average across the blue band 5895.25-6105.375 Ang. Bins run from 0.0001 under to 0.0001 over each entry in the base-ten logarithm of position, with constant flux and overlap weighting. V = 1.08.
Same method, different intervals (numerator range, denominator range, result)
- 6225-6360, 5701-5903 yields 1.24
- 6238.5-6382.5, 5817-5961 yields 1.28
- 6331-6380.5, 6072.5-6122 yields 1.11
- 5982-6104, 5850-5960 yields 1.25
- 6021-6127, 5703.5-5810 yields 1.20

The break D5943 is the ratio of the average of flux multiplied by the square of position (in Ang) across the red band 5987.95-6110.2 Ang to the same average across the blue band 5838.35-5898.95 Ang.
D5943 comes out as 1.33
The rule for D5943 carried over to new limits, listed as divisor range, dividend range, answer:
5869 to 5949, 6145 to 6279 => 1.19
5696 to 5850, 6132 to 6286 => 1.09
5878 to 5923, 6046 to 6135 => 1.51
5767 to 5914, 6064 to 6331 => 1.19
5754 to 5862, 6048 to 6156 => 1.16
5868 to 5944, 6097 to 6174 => 1.28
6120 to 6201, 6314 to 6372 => 1.18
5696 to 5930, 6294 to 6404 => 1.35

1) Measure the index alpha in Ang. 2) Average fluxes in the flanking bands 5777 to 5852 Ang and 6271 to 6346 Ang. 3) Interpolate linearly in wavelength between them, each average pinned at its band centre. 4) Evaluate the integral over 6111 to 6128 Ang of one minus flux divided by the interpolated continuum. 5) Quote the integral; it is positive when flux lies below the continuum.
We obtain 0.3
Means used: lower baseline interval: 20.5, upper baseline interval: 20.7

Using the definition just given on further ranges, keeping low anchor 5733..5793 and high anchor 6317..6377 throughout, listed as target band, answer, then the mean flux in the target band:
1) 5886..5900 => 7.8 Ang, 9.03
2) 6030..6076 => -2.5 Ang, 21.9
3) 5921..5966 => 1.9 Ang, 19.5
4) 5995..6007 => 0.3 Ang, 20.1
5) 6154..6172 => 3.3 Ang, 17.2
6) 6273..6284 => 1.2 Ang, 19.1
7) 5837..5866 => 1.0 Ang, 19.5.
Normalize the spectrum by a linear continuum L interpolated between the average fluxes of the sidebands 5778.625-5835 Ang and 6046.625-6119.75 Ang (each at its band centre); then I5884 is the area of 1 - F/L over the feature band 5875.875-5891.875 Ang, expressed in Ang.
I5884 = 4.9 Ang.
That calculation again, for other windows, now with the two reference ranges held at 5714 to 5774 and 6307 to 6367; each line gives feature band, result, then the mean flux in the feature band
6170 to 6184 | 0.9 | 19.7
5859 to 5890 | 4.3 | 17.3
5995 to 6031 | 0.5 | 20.2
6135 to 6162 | 0.2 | 20.8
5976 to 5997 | 0.8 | 19.6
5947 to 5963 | 0.8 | 19.3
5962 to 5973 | 0.2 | 20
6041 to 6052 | -0.8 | 22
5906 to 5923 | 1.6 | 18.2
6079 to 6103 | -0.5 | 21.2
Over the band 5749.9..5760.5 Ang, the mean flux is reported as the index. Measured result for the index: 20.3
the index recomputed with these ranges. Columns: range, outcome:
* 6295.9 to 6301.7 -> 20.6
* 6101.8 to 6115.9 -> 20.5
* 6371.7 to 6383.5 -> 21.2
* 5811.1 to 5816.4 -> 22.8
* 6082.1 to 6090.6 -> 21.1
